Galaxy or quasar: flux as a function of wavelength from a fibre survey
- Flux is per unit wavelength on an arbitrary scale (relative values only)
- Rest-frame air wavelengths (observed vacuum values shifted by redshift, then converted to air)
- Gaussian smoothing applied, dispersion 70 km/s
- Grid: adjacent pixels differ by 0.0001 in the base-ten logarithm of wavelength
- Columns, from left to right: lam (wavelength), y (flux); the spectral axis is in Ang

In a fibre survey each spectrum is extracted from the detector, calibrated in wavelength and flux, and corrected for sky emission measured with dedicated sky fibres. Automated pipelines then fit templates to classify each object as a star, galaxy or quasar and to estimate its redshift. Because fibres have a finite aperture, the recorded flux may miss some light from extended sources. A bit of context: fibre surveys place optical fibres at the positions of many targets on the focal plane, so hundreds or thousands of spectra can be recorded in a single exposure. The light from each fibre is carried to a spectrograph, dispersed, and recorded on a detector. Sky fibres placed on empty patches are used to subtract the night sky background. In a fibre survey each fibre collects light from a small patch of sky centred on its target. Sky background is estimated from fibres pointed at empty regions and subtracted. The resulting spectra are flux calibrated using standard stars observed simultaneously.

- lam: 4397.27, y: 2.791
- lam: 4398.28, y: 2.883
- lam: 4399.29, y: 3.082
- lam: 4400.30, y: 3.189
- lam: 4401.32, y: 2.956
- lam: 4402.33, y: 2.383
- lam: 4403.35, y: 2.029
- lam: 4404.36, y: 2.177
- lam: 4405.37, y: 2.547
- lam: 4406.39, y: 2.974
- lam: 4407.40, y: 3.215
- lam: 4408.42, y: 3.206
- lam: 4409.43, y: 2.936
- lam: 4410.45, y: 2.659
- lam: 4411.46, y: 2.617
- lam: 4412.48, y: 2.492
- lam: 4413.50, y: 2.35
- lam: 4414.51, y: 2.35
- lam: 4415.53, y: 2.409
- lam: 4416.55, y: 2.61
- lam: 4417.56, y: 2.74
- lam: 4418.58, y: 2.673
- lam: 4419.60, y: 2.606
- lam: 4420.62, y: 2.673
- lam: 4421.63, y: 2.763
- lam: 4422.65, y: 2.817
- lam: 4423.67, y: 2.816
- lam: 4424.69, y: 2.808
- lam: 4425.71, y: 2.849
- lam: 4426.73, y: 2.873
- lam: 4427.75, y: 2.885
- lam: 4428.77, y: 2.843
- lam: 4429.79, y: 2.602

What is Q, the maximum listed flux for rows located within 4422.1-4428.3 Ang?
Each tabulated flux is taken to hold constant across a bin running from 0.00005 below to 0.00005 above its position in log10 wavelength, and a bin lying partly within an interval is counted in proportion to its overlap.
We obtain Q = 2.885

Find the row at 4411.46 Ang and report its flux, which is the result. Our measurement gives 2.617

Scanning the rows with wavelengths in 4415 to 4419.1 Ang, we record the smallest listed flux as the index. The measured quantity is 2.409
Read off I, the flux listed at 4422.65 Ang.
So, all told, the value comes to 2.817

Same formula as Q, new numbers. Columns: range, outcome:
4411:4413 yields 2.617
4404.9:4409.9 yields 3.215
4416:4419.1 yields 2.74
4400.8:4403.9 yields 2.956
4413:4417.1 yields 2.61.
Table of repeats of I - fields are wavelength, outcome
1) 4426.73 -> 2.873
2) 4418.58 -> 2.673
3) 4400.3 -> 3.189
